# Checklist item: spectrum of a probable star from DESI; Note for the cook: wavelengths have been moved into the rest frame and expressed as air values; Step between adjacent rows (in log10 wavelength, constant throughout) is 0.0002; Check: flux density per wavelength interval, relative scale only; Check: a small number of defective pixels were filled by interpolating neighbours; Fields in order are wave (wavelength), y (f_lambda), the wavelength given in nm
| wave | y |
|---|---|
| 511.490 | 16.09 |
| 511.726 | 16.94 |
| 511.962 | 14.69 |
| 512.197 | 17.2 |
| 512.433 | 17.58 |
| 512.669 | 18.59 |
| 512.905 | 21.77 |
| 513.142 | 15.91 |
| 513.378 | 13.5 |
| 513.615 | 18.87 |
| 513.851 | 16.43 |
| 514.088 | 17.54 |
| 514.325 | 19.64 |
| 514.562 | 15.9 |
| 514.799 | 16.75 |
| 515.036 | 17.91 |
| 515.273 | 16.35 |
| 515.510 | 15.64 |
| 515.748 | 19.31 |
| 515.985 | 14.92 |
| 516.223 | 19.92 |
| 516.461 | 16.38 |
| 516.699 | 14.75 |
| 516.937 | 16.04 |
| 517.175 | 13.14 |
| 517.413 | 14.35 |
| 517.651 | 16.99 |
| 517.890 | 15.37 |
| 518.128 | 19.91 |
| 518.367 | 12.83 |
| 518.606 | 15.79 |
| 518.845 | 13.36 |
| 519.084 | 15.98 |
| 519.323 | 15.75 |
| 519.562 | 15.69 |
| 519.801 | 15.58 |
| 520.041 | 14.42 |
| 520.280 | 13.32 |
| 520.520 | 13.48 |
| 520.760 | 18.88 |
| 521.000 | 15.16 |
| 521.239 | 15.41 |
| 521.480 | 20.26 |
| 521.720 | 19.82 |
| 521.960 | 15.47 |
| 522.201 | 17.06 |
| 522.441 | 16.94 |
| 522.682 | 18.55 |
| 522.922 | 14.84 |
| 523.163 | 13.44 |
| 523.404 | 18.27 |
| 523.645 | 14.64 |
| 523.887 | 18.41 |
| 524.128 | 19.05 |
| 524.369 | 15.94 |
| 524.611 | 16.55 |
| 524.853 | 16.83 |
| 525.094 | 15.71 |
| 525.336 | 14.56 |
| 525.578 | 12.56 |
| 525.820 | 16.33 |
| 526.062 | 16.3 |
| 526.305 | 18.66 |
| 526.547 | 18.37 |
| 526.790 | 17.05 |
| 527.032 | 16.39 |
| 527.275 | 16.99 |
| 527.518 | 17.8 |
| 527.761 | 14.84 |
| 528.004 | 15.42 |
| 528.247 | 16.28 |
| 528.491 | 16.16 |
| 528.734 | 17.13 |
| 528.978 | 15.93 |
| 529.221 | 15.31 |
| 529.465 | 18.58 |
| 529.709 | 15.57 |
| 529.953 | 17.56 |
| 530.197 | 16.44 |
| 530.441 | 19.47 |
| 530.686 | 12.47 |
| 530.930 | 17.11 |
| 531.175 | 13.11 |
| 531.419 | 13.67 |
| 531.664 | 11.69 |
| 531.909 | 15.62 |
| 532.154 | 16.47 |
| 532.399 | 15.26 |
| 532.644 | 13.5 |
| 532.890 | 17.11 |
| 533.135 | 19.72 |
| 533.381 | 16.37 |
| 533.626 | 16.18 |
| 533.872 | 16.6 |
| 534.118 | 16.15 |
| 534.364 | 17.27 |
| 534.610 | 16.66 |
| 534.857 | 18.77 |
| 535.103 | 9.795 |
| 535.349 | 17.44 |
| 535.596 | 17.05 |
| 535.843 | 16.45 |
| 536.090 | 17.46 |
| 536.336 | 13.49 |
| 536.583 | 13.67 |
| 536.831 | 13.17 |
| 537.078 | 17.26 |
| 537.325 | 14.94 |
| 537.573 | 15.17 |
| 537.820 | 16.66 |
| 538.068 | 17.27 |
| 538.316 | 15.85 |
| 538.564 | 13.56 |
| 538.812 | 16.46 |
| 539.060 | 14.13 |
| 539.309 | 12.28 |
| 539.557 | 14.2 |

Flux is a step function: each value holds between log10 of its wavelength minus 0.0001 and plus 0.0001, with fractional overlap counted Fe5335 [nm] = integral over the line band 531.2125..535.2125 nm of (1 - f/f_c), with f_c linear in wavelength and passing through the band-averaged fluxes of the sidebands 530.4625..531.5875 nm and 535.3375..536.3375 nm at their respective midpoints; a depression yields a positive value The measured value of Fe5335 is -0.051 nm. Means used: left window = 14.5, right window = 16.6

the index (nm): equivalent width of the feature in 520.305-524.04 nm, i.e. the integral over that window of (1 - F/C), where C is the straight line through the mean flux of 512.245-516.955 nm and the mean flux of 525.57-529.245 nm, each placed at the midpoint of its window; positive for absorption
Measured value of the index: 0.031 nm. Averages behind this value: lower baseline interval 17.2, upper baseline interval 16.5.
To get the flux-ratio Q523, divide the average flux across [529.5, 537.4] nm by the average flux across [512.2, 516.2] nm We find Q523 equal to 0.91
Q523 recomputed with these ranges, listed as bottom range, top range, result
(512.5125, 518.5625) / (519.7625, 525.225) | 0.98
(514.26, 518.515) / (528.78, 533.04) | 0.95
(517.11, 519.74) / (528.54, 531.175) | 1.06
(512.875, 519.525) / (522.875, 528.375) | 1.00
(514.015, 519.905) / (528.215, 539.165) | 0.98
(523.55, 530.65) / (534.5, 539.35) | 0.93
